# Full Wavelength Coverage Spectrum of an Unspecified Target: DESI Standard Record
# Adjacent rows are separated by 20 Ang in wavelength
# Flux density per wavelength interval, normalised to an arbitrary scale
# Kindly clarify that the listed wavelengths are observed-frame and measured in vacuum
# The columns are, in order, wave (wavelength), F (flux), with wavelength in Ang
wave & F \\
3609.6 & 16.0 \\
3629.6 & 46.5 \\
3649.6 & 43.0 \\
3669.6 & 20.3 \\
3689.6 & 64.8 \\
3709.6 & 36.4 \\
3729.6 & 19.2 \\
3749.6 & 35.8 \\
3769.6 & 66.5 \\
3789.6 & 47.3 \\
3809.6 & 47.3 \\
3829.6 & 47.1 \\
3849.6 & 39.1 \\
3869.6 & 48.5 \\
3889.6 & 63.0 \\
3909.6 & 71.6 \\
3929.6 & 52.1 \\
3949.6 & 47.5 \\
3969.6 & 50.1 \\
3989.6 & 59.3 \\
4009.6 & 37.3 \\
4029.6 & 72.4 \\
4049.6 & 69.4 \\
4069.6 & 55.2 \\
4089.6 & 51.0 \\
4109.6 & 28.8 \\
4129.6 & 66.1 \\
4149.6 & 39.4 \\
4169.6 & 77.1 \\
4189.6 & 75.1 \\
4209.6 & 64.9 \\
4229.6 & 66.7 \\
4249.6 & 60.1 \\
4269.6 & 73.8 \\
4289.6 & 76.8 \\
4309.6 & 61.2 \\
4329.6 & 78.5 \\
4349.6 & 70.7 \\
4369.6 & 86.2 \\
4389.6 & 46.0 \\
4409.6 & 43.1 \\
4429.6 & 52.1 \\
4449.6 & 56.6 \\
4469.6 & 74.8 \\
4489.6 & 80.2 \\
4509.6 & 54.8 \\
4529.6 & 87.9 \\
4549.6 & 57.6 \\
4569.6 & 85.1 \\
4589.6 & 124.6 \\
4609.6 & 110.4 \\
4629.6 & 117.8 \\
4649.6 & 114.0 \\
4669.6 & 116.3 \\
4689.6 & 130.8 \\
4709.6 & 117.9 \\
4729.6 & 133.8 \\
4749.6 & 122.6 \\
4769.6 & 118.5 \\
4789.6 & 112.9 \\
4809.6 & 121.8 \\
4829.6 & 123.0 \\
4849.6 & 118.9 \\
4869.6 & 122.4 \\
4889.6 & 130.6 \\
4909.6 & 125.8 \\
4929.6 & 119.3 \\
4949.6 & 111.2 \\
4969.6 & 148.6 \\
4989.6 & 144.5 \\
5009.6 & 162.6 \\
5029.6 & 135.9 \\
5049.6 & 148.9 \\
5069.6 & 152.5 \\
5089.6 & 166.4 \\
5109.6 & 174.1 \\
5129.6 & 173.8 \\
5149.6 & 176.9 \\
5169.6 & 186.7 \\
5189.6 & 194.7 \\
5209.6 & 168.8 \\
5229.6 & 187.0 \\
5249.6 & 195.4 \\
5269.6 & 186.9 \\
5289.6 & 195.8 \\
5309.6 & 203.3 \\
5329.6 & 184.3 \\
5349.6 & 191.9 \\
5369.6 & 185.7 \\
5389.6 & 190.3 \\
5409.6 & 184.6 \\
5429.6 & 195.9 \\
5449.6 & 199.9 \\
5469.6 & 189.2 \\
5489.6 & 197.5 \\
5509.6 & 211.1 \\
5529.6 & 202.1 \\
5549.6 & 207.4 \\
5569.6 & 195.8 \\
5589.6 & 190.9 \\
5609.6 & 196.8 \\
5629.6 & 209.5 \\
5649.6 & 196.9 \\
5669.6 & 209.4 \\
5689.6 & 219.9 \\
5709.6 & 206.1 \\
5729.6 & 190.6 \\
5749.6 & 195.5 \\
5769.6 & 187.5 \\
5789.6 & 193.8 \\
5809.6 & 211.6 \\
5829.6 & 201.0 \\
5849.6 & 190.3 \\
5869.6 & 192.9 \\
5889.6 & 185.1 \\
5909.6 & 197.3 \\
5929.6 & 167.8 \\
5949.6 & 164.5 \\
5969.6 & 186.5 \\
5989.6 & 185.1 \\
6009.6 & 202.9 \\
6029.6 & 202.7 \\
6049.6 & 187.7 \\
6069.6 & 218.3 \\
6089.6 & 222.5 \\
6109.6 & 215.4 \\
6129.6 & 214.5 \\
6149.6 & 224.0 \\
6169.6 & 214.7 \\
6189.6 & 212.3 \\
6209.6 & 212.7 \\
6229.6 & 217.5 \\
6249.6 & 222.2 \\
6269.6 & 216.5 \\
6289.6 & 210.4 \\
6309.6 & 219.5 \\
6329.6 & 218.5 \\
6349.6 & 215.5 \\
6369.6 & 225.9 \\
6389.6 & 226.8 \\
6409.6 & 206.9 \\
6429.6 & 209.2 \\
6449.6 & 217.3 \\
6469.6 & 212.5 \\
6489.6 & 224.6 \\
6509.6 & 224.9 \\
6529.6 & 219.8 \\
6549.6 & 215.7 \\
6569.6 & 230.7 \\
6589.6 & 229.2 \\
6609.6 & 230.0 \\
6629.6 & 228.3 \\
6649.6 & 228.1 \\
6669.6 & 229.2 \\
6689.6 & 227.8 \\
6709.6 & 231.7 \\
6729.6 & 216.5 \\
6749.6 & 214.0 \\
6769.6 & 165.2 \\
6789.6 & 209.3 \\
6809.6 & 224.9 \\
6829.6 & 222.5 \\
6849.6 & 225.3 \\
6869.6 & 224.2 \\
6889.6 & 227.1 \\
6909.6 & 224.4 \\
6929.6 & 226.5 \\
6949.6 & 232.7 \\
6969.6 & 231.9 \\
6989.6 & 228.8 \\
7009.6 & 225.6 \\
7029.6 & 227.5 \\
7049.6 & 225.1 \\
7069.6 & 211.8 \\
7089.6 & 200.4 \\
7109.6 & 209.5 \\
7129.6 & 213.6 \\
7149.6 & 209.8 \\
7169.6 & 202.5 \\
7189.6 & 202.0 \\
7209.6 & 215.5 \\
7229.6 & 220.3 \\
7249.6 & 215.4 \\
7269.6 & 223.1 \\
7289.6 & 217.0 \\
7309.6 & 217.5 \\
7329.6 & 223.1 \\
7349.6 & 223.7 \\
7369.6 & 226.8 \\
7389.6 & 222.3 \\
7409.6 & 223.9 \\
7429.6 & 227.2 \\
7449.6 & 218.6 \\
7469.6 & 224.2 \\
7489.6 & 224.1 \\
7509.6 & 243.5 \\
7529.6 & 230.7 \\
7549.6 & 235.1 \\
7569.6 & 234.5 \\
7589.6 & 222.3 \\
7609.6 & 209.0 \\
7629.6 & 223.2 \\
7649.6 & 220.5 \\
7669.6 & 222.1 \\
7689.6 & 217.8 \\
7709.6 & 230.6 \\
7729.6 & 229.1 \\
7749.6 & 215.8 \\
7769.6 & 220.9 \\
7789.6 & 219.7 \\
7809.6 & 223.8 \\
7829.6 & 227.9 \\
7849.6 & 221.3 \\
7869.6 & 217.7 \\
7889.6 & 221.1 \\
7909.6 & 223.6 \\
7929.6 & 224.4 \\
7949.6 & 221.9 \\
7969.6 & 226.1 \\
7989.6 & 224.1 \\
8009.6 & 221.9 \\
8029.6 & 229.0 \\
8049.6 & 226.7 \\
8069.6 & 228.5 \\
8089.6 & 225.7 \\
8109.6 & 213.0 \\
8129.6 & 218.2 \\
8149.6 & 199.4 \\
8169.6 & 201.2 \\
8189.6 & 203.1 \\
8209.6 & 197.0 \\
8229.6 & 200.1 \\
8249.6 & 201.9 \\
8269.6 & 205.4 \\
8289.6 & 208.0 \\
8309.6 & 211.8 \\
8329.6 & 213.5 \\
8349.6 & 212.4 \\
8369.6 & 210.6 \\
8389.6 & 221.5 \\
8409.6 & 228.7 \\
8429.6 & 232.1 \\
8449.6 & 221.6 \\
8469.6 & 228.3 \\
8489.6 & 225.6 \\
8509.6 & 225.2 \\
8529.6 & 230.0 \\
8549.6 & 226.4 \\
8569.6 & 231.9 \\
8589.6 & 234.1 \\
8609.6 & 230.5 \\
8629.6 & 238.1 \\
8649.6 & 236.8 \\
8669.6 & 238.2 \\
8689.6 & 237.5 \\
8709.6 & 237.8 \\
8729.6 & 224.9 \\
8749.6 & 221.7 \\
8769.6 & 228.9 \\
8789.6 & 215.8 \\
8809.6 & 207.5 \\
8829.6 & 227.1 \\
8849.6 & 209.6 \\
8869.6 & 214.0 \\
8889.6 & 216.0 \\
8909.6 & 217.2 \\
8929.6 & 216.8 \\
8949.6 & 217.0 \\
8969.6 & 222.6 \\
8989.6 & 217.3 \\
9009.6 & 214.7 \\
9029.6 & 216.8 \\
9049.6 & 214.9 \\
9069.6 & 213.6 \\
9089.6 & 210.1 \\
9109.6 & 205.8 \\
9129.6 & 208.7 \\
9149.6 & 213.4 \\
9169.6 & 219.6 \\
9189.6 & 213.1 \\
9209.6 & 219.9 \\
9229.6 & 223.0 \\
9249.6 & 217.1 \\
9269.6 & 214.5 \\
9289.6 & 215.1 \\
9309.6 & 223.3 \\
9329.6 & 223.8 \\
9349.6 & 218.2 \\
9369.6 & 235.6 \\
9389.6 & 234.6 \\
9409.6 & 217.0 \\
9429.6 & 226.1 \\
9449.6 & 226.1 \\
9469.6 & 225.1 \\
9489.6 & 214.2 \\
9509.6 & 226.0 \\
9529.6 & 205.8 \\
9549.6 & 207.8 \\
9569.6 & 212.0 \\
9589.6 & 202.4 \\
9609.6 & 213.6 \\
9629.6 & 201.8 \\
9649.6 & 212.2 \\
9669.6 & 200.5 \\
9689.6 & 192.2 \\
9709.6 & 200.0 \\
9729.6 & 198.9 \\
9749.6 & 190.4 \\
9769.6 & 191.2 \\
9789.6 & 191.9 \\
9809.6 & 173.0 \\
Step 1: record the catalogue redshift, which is 0.15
